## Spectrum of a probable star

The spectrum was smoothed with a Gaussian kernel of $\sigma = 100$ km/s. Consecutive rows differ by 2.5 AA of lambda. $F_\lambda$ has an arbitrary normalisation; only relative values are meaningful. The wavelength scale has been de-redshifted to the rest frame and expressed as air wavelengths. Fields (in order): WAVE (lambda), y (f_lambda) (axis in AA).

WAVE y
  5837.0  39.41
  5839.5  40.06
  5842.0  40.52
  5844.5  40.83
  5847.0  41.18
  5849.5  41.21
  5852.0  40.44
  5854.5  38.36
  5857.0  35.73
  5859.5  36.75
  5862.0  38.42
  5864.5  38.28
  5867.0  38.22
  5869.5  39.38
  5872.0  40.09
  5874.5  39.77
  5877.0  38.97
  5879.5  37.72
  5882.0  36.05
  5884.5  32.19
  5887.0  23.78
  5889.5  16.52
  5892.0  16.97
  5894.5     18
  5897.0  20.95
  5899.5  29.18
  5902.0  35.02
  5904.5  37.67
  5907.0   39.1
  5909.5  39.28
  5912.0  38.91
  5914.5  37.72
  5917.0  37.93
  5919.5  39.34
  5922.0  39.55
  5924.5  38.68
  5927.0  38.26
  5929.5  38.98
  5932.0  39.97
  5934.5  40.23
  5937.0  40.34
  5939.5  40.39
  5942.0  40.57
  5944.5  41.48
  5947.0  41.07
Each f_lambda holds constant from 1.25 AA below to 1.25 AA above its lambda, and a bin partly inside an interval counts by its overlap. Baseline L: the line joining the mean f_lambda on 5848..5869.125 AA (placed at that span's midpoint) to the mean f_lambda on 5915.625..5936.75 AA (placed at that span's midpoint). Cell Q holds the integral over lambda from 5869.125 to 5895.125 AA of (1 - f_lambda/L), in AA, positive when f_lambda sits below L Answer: 5.26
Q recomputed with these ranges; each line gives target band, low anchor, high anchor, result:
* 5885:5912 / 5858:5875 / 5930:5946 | 7.6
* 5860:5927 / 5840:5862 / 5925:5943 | 9.0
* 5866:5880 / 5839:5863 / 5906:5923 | 0.0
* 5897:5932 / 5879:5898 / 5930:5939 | -4.0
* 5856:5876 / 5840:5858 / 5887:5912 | -1.4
